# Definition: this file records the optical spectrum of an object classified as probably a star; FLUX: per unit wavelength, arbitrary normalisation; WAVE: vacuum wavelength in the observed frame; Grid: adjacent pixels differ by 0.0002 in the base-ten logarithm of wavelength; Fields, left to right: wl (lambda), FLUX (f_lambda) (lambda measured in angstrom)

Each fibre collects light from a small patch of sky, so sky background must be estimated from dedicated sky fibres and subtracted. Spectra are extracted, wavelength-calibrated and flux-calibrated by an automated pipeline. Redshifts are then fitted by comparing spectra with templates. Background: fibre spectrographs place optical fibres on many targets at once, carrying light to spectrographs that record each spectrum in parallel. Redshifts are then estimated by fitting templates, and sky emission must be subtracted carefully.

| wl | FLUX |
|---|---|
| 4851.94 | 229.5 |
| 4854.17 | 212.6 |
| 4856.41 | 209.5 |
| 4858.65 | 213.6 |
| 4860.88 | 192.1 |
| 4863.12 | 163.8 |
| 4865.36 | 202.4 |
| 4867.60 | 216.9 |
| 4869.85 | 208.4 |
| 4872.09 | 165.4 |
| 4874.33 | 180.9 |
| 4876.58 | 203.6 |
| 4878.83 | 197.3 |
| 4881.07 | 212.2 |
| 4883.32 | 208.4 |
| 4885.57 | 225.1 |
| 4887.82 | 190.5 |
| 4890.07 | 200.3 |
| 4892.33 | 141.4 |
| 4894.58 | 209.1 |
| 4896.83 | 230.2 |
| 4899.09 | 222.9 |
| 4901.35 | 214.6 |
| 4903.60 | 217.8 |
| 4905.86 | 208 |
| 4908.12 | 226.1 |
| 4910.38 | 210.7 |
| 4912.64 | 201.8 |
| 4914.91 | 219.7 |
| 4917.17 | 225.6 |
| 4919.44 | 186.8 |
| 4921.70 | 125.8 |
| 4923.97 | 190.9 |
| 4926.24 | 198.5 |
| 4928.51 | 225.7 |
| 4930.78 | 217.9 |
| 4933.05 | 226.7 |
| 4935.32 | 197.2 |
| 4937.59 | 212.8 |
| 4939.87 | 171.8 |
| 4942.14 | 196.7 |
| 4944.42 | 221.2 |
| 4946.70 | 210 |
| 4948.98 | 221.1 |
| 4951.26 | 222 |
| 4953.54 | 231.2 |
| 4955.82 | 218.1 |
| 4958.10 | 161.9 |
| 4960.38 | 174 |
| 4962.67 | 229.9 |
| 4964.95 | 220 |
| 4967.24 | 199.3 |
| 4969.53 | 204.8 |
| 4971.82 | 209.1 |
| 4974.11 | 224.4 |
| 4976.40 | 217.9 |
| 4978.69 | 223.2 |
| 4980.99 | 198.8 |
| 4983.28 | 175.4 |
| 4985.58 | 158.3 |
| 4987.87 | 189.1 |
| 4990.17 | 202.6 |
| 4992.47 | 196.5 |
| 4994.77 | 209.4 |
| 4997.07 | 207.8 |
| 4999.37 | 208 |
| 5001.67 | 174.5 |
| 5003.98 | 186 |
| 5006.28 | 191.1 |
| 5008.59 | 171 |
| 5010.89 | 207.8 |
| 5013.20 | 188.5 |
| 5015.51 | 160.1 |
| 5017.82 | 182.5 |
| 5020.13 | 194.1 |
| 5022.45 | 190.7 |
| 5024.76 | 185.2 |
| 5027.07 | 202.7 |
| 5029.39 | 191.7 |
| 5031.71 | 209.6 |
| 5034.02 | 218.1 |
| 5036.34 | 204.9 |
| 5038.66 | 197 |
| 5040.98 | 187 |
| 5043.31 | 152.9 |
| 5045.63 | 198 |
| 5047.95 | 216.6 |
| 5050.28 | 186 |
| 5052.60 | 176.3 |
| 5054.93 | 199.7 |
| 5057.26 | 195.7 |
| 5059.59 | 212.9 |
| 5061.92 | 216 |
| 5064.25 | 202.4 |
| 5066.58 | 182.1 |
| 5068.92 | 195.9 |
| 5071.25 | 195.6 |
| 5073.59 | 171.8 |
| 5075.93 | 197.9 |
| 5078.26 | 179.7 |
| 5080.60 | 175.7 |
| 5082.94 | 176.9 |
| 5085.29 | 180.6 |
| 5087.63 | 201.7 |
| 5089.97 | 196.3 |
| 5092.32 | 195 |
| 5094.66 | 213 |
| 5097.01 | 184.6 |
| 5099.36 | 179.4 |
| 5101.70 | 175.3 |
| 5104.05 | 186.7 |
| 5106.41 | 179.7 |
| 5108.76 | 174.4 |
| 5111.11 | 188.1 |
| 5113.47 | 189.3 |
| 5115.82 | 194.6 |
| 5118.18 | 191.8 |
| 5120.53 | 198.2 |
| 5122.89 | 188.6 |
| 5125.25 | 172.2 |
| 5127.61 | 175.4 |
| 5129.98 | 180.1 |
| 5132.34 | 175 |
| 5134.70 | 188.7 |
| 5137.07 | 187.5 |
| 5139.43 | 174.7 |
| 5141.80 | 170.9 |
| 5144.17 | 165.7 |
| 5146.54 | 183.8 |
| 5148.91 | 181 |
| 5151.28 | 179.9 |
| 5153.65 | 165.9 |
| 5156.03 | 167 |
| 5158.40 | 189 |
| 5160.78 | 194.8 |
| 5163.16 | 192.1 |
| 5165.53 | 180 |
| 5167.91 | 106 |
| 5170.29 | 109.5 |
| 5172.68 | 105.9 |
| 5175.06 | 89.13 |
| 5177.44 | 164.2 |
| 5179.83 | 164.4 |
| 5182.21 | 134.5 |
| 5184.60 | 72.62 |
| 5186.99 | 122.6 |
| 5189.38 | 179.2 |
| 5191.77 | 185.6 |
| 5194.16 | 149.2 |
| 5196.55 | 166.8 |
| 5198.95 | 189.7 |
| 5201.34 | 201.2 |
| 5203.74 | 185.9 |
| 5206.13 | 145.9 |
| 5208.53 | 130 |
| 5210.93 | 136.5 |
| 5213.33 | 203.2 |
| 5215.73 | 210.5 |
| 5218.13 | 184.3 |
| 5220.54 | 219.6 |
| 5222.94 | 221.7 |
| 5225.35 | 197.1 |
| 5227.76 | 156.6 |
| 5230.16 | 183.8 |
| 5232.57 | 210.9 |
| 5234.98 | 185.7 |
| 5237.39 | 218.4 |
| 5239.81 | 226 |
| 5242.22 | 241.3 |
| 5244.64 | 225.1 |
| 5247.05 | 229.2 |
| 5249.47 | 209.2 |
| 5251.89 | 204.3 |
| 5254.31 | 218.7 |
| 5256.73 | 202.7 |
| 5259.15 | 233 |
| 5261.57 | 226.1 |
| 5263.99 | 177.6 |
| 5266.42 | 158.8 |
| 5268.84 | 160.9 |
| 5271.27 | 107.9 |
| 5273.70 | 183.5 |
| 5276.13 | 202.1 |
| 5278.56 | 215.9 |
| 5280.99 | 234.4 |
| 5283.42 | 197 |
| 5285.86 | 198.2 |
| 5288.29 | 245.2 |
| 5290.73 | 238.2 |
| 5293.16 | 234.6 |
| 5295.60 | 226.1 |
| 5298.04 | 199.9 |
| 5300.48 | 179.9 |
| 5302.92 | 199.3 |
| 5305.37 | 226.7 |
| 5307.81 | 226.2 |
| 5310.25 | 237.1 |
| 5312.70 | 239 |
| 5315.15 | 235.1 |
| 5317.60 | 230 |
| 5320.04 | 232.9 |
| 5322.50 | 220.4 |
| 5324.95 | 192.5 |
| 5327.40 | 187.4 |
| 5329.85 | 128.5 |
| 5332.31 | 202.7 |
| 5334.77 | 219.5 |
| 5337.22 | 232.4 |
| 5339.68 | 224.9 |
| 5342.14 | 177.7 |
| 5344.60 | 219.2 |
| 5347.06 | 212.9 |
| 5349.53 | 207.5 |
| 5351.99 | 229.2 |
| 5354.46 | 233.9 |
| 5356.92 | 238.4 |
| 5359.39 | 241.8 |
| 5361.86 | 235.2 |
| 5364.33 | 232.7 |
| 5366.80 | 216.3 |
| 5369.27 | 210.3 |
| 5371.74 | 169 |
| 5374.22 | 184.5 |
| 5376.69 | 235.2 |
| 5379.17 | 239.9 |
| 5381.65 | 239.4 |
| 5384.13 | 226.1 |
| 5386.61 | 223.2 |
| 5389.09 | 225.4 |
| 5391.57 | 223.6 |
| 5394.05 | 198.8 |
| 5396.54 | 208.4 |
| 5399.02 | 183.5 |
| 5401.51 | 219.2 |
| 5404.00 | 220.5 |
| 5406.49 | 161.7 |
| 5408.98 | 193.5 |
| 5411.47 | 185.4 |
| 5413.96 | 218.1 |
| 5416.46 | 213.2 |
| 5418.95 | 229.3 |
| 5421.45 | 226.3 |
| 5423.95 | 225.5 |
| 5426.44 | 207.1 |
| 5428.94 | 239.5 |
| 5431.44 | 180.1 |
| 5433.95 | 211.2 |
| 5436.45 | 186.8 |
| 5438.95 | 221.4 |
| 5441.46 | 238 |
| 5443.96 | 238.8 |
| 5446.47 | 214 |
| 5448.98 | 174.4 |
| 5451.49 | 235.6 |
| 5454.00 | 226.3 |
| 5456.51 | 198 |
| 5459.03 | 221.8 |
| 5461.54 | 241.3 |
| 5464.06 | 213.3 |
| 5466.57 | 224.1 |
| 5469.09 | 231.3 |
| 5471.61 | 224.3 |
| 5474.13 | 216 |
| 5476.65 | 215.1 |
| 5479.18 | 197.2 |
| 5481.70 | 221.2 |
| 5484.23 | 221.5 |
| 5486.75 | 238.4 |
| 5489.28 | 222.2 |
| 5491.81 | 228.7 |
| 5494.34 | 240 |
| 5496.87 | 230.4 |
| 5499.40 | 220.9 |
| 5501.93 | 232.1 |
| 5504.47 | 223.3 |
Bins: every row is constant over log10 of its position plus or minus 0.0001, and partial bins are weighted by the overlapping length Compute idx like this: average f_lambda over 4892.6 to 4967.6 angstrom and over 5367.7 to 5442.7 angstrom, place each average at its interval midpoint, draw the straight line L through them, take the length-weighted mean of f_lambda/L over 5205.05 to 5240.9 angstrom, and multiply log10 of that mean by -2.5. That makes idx 0.11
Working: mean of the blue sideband 207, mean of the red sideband 211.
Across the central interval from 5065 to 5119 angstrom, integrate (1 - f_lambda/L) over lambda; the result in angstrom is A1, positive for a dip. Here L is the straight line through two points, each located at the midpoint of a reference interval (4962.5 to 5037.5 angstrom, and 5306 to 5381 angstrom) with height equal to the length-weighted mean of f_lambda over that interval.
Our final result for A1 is 4.1 angstrom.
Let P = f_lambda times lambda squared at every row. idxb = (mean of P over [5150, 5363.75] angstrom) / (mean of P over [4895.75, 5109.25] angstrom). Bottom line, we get 1.1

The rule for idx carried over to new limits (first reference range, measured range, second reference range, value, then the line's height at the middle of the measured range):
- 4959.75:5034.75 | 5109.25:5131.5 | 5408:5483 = 0.09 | 202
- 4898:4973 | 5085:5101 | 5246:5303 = 0.07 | 205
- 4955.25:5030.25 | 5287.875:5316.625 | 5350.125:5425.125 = -0.06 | 212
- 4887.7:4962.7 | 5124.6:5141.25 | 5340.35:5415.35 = 0.17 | 209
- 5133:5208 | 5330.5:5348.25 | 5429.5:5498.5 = -0.08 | 194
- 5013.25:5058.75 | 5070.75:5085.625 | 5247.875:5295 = 0.07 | 194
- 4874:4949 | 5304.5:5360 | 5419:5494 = -0.01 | 216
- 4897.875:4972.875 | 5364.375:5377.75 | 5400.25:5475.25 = 0.04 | 214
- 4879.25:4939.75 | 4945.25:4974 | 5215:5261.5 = -0.02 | 206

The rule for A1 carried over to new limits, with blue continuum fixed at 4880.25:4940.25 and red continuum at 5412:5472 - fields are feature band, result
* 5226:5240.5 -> 1.1 angstrom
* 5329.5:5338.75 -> 0.5 angstrom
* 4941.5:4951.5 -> -0.4 angstrom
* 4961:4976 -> -0.5 angstrom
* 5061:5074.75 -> 1.0 angstrom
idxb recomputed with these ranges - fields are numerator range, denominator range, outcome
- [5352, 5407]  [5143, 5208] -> 1.49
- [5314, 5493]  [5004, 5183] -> 1.33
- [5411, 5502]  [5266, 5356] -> 1.11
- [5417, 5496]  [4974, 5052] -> 1.34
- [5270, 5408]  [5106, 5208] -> 1.37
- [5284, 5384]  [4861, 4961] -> 1.26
